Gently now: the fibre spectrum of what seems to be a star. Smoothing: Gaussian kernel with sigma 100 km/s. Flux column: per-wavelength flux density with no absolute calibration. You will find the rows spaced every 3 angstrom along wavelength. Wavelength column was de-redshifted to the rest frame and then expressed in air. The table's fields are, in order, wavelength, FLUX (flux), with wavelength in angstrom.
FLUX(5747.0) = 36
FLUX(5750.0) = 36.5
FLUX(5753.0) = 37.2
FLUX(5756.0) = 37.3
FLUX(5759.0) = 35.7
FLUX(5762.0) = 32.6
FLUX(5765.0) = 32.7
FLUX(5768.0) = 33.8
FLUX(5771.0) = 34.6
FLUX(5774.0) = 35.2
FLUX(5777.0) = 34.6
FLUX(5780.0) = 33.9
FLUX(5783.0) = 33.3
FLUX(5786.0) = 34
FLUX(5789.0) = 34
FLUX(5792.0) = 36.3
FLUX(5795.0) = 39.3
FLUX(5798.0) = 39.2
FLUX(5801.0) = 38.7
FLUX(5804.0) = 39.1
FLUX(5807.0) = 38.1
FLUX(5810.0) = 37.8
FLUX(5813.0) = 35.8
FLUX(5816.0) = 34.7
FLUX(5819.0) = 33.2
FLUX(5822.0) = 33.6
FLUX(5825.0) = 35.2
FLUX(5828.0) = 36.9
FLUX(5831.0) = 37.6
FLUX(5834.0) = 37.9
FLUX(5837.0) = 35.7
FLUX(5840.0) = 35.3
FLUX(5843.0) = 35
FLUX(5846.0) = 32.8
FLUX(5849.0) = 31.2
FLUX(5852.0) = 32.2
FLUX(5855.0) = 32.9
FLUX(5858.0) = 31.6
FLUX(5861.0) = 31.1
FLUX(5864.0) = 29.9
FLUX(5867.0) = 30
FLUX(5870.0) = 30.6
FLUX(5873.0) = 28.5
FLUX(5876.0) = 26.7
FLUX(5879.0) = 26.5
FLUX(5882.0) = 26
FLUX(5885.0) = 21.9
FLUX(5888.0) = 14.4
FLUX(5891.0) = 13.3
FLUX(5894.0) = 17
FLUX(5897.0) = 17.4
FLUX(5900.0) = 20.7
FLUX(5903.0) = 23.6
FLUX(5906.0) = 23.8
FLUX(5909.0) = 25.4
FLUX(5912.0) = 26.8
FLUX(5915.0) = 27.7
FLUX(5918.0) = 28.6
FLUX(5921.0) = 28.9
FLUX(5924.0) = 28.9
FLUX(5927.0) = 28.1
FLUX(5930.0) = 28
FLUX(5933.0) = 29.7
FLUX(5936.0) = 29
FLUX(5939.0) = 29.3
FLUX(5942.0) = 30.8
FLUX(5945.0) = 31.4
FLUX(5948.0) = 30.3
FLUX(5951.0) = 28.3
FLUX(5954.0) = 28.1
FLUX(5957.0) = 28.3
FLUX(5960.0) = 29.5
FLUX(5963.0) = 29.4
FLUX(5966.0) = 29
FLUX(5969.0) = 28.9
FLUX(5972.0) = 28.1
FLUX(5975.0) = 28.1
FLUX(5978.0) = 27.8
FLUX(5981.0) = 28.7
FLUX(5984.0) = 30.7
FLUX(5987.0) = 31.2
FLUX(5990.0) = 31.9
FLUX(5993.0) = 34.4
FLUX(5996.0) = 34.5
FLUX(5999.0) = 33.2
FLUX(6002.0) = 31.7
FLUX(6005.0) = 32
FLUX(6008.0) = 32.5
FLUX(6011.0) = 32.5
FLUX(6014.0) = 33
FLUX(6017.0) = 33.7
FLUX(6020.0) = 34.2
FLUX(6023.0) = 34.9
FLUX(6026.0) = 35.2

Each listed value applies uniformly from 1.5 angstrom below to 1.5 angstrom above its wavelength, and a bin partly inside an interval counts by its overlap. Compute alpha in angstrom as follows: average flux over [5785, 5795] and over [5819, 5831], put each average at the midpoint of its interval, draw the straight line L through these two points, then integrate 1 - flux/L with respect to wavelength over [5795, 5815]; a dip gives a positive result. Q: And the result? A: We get -1.5 angstrom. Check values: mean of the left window 35.5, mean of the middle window 38.1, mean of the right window 35.3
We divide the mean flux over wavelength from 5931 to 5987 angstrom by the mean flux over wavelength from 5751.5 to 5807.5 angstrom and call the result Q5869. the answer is 0.82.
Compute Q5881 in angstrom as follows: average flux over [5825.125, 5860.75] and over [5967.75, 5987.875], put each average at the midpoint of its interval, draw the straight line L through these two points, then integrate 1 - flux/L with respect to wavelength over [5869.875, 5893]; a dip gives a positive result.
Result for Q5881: 7.0 angstrom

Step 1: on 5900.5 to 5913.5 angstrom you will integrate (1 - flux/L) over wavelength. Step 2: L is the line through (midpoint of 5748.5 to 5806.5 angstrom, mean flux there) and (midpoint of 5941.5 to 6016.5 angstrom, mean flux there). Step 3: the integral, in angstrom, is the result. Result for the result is 3.15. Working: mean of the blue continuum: 35.7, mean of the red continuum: 30.6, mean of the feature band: 24.6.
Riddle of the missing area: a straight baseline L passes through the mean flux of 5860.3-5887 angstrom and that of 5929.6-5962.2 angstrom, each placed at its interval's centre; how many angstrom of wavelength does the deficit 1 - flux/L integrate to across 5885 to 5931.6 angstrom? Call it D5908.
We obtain 8.2 angstrom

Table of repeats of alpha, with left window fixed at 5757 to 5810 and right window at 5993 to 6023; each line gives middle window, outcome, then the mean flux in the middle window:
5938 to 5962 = 3.1 angstrom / 29.5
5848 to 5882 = 4.8 angstrom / 29.9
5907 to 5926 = 3.7 angstrom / 27.6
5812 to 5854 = 0.4 angstrom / 34.8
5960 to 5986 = 3.6 angstrom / 28.9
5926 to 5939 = 2.0 angstrom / 28.8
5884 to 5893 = 4.8 angstrom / 16.3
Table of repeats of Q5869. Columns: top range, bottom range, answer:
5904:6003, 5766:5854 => 0.83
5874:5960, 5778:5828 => 0.72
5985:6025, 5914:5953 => 1.13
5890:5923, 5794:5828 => 0.63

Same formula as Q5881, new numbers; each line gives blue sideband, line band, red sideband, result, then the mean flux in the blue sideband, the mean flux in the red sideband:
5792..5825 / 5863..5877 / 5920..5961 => 1.7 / 36.8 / 29.2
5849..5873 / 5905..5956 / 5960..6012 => 4.0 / 31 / 30.8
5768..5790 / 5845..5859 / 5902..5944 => -0.5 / 34.2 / 27.9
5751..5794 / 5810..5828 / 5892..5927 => -2.2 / 34.7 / 24.4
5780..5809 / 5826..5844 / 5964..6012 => -0.4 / 36.8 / 30.9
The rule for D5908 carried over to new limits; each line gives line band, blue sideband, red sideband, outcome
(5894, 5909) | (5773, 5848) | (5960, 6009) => 5.3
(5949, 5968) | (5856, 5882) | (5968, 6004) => 1.0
